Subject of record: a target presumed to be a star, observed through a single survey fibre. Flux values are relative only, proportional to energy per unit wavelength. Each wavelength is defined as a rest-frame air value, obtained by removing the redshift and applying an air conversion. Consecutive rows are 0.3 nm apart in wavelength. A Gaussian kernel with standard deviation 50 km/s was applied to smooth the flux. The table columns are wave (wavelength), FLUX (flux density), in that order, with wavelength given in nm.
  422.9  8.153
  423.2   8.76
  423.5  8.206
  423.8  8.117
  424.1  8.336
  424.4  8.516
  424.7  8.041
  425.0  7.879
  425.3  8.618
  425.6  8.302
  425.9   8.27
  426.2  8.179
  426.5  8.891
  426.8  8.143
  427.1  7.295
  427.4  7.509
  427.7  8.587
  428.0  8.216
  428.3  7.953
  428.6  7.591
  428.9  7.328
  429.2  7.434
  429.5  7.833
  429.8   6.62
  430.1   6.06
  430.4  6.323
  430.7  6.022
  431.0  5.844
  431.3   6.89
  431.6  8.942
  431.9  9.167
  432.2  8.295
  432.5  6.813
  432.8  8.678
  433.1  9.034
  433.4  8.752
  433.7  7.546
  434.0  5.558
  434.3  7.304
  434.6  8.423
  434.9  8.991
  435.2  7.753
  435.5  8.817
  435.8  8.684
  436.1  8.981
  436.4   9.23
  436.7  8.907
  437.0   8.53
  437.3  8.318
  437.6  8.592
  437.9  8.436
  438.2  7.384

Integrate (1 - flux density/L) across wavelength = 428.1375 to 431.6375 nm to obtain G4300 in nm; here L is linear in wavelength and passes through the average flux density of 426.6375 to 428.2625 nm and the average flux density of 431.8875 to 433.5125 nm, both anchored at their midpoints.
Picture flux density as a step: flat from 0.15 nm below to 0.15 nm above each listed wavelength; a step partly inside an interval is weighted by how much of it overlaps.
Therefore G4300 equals 0.49 nm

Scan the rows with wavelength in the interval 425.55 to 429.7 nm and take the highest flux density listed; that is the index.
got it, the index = 8.891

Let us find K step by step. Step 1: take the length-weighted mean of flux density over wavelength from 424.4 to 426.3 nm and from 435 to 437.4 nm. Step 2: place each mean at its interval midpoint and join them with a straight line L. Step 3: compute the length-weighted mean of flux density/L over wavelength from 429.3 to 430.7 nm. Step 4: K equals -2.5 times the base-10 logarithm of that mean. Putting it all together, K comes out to 0.25 mag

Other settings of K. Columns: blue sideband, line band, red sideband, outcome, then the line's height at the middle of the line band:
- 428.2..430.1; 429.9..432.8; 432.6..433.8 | 0.11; 7.95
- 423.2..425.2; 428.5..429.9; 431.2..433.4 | 0.13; 8.29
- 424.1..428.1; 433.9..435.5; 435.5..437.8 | 0.11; 8.64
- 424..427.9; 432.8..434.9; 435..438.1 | 0.08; 8.51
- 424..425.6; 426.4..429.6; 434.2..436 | 0.06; 8.31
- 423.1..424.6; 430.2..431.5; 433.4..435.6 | 0.25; 8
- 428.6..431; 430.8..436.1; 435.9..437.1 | -0.01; 7.95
